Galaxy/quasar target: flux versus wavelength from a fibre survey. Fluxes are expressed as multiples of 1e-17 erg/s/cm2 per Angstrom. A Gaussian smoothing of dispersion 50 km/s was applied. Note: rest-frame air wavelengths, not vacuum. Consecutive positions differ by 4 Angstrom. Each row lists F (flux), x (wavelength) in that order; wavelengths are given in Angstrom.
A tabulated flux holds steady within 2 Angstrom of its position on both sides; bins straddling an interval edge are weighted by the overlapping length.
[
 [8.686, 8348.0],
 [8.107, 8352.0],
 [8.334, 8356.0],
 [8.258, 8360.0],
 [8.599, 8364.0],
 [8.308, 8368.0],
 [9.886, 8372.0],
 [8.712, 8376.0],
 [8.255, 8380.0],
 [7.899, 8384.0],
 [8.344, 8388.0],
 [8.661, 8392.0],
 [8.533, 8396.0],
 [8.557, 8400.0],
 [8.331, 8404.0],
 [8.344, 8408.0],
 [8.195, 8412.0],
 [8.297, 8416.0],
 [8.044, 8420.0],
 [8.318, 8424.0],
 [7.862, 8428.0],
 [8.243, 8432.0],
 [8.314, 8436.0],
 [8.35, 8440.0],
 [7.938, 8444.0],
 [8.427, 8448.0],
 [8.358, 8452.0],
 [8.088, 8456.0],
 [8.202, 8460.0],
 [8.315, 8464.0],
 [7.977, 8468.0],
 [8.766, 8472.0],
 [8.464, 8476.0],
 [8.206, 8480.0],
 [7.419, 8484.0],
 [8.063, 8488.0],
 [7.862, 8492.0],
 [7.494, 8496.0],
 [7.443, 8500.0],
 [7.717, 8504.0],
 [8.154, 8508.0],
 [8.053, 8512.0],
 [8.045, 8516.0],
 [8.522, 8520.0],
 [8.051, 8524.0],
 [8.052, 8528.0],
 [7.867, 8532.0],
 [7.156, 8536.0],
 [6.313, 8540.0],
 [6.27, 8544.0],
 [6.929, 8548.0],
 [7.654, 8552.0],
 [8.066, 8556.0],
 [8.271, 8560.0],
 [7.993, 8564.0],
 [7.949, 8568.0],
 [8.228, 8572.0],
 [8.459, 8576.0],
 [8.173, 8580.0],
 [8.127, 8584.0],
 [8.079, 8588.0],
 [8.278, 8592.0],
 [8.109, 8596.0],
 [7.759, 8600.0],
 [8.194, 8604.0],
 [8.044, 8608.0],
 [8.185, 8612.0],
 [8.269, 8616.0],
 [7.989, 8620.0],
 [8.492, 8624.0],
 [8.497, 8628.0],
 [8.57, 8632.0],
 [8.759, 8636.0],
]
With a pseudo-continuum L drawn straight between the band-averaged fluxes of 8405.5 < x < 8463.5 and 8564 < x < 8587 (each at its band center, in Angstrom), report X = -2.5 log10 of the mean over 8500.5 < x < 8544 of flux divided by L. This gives 0.06 mag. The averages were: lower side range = 8.22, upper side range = 8.17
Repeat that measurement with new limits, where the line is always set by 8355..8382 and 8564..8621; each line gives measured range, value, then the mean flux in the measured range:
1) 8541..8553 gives 0.20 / 6.84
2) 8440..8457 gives 0.03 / 8.23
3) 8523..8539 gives 0.08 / 7.67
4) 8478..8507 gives 0.08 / 7.76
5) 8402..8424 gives 0.04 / 8.25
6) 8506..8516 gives 0.03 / 8.09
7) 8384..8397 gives 0.02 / 8.42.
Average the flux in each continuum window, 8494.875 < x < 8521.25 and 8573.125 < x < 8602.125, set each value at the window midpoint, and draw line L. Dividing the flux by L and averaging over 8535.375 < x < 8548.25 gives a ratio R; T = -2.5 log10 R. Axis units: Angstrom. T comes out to 0.21 mag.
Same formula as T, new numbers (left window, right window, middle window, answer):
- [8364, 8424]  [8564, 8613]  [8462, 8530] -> 0.03 mag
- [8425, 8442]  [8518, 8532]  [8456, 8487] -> 0.00 mag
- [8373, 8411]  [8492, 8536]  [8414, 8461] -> 0.00 mag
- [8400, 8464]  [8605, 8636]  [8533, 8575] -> 0.11 mag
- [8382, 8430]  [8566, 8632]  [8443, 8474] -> 0.00 mag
